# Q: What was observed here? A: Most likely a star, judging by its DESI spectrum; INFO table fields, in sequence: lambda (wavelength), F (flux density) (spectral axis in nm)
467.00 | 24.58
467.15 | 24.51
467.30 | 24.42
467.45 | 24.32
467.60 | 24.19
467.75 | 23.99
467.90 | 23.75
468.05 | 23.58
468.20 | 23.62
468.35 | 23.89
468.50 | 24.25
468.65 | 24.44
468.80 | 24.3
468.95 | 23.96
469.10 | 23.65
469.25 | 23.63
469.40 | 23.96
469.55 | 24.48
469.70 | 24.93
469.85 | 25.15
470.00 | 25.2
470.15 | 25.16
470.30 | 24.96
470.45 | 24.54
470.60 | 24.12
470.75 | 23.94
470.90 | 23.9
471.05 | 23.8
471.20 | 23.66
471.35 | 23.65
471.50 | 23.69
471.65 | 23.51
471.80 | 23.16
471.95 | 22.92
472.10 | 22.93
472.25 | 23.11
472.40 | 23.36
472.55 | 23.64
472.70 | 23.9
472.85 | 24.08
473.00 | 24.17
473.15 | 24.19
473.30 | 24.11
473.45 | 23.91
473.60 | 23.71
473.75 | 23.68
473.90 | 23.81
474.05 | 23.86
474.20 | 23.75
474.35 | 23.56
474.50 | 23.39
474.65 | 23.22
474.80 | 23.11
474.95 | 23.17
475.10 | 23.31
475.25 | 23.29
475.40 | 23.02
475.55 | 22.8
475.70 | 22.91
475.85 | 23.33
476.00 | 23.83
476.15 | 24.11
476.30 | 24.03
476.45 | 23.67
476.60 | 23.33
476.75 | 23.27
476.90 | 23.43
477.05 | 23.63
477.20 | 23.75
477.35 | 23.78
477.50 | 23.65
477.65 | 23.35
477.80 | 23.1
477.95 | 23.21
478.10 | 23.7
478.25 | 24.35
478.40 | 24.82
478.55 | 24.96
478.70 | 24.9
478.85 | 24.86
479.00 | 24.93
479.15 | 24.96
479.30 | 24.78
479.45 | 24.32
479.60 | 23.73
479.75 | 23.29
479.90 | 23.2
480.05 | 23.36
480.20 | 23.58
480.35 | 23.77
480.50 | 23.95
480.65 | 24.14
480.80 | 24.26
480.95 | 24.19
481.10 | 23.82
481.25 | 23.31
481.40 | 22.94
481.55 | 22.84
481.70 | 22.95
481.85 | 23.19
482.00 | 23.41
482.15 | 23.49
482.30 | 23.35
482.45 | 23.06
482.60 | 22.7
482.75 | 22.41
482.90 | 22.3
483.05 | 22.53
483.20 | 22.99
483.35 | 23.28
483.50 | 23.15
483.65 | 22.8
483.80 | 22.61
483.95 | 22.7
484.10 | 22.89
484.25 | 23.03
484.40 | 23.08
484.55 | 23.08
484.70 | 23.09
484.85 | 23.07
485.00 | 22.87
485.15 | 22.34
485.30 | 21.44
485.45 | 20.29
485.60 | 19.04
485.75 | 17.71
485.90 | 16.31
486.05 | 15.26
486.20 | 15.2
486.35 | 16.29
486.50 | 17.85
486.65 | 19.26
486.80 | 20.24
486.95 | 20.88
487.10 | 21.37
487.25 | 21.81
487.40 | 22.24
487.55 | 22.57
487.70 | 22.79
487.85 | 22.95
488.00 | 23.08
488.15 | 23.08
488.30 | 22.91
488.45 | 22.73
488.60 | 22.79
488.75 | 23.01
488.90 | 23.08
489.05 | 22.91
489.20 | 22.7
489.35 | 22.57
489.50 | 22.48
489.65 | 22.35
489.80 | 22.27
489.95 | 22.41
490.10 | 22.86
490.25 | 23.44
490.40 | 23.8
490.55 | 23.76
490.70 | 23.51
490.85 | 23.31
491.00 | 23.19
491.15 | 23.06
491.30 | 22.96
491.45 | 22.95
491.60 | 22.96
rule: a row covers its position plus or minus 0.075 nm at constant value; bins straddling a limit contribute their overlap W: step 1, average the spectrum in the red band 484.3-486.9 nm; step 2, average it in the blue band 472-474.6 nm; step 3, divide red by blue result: 0.84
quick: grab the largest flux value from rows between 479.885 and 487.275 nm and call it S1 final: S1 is 24.26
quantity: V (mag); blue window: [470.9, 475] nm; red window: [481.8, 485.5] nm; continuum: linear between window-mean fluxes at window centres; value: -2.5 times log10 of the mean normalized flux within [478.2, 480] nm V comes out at -0.06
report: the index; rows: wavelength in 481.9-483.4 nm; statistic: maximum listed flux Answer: 23.49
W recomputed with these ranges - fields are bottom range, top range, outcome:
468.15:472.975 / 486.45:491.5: 0.94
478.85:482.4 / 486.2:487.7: 0.85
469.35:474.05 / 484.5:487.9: 0.85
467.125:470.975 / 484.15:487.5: 0.84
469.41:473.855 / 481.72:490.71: 0.91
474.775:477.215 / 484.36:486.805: 0.84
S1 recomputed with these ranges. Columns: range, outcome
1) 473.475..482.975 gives 24.96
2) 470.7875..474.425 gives 24.19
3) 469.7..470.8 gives 25.2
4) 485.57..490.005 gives 23.08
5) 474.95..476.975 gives 24.11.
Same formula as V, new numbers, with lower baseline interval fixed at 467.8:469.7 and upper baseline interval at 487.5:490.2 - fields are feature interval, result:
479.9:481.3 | -0.02 mag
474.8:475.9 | 0.02 mag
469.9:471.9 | -0.01 mag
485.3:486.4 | 0.30 mag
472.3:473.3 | -0.01 mag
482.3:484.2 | 0.01 mag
